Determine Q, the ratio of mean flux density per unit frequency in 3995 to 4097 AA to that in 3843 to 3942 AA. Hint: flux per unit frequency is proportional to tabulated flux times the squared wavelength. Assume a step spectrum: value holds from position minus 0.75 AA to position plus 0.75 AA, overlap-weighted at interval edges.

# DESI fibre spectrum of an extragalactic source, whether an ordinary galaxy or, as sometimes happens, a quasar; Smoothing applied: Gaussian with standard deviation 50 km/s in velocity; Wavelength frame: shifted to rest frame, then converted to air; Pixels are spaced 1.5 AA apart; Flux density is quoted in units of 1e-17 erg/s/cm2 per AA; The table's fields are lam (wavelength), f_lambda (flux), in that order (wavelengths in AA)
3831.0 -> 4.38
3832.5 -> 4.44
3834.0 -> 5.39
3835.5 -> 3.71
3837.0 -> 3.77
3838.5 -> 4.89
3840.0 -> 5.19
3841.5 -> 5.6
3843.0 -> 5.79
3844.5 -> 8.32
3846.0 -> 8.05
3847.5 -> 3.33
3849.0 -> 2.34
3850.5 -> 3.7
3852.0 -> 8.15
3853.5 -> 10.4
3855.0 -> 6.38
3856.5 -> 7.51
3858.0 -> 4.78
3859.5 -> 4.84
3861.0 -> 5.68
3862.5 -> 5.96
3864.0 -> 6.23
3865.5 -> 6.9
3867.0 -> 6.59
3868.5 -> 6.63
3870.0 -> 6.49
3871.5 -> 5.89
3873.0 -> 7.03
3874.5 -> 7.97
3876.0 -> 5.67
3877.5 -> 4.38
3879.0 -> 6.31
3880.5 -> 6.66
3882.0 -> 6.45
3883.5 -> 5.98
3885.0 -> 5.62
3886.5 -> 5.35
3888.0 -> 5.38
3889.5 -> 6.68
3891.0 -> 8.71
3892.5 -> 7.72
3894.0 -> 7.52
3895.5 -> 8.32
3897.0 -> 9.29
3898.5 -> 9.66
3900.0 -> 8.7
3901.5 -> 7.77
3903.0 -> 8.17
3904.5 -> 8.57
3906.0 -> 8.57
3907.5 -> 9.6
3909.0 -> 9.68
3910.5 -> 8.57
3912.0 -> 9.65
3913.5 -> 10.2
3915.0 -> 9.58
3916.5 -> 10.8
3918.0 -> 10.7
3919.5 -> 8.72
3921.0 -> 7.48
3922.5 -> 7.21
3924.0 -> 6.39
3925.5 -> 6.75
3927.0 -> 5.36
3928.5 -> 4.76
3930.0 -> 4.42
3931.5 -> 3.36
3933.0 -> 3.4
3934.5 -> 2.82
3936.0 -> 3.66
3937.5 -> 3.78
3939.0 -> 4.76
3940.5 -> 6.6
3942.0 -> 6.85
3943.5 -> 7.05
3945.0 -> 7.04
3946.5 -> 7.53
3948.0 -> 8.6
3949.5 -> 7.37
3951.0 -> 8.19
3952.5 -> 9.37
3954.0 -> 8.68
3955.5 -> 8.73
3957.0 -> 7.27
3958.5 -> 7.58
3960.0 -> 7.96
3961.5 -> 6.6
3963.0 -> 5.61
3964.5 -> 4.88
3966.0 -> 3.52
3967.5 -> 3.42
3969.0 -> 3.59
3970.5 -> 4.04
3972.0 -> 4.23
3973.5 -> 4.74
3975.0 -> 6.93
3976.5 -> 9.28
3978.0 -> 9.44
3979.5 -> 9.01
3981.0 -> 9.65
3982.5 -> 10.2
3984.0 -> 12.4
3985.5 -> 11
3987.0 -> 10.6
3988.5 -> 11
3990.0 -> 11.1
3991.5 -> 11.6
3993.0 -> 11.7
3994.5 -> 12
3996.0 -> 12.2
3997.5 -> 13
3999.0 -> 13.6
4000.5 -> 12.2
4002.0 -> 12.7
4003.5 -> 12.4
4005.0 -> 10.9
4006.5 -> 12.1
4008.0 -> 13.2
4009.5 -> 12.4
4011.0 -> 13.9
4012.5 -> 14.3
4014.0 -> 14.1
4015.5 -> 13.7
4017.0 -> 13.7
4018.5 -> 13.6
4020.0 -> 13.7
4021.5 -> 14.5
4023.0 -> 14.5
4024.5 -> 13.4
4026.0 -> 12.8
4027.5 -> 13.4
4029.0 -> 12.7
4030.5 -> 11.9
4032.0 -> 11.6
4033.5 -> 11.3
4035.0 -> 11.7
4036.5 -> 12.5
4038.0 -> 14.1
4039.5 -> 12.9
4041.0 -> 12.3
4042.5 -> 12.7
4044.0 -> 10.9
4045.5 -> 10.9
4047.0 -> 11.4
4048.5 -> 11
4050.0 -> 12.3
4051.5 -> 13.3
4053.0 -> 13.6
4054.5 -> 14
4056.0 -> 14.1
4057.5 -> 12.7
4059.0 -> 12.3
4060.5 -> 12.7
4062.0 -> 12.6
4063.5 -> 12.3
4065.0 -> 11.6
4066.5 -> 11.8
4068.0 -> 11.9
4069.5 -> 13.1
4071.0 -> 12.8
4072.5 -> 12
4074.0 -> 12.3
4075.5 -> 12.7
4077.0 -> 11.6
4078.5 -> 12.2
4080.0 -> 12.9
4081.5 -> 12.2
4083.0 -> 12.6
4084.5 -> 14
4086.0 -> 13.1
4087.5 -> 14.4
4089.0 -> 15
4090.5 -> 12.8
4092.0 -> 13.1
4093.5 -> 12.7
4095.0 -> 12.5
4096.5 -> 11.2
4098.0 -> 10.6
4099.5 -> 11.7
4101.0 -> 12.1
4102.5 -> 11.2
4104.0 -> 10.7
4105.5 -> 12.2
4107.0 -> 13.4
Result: 2.0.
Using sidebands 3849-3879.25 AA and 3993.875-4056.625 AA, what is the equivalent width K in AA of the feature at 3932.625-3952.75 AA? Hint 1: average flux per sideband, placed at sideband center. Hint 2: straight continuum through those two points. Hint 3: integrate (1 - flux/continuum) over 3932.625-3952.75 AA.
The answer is 7.04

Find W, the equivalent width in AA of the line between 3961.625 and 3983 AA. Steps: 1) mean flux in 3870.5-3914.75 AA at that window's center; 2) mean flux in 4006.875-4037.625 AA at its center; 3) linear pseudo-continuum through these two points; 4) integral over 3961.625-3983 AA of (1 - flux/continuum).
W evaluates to 9.3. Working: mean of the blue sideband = 7.6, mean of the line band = 6.29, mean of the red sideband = 13.1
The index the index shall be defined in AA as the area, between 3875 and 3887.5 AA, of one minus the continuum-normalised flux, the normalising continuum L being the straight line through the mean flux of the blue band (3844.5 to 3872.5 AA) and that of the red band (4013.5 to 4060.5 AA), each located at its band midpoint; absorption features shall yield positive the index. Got 2.1 AA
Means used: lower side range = 6.17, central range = 5.84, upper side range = 12.8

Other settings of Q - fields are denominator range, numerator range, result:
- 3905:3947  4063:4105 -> 1.92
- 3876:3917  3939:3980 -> 0.89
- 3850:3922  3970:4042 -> 1.67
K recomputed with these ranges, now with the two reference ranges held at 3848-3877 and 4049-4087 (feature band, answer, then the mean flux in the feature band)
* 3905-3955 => 6.4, 7.21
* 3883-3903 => -0.8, 7.48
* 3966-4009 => 1.7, 9.84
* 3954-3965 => 2.5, 7.11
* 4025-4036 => -0.7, 12.2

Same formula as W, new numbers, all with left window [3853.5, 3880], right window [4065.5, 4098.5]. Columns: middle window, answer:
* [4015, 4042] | -4.8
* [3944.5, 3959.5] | 1.3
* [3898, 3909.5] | -2.2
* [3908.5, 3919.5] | -3.0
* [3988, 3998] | -1.8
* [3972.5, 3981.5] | 1.4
